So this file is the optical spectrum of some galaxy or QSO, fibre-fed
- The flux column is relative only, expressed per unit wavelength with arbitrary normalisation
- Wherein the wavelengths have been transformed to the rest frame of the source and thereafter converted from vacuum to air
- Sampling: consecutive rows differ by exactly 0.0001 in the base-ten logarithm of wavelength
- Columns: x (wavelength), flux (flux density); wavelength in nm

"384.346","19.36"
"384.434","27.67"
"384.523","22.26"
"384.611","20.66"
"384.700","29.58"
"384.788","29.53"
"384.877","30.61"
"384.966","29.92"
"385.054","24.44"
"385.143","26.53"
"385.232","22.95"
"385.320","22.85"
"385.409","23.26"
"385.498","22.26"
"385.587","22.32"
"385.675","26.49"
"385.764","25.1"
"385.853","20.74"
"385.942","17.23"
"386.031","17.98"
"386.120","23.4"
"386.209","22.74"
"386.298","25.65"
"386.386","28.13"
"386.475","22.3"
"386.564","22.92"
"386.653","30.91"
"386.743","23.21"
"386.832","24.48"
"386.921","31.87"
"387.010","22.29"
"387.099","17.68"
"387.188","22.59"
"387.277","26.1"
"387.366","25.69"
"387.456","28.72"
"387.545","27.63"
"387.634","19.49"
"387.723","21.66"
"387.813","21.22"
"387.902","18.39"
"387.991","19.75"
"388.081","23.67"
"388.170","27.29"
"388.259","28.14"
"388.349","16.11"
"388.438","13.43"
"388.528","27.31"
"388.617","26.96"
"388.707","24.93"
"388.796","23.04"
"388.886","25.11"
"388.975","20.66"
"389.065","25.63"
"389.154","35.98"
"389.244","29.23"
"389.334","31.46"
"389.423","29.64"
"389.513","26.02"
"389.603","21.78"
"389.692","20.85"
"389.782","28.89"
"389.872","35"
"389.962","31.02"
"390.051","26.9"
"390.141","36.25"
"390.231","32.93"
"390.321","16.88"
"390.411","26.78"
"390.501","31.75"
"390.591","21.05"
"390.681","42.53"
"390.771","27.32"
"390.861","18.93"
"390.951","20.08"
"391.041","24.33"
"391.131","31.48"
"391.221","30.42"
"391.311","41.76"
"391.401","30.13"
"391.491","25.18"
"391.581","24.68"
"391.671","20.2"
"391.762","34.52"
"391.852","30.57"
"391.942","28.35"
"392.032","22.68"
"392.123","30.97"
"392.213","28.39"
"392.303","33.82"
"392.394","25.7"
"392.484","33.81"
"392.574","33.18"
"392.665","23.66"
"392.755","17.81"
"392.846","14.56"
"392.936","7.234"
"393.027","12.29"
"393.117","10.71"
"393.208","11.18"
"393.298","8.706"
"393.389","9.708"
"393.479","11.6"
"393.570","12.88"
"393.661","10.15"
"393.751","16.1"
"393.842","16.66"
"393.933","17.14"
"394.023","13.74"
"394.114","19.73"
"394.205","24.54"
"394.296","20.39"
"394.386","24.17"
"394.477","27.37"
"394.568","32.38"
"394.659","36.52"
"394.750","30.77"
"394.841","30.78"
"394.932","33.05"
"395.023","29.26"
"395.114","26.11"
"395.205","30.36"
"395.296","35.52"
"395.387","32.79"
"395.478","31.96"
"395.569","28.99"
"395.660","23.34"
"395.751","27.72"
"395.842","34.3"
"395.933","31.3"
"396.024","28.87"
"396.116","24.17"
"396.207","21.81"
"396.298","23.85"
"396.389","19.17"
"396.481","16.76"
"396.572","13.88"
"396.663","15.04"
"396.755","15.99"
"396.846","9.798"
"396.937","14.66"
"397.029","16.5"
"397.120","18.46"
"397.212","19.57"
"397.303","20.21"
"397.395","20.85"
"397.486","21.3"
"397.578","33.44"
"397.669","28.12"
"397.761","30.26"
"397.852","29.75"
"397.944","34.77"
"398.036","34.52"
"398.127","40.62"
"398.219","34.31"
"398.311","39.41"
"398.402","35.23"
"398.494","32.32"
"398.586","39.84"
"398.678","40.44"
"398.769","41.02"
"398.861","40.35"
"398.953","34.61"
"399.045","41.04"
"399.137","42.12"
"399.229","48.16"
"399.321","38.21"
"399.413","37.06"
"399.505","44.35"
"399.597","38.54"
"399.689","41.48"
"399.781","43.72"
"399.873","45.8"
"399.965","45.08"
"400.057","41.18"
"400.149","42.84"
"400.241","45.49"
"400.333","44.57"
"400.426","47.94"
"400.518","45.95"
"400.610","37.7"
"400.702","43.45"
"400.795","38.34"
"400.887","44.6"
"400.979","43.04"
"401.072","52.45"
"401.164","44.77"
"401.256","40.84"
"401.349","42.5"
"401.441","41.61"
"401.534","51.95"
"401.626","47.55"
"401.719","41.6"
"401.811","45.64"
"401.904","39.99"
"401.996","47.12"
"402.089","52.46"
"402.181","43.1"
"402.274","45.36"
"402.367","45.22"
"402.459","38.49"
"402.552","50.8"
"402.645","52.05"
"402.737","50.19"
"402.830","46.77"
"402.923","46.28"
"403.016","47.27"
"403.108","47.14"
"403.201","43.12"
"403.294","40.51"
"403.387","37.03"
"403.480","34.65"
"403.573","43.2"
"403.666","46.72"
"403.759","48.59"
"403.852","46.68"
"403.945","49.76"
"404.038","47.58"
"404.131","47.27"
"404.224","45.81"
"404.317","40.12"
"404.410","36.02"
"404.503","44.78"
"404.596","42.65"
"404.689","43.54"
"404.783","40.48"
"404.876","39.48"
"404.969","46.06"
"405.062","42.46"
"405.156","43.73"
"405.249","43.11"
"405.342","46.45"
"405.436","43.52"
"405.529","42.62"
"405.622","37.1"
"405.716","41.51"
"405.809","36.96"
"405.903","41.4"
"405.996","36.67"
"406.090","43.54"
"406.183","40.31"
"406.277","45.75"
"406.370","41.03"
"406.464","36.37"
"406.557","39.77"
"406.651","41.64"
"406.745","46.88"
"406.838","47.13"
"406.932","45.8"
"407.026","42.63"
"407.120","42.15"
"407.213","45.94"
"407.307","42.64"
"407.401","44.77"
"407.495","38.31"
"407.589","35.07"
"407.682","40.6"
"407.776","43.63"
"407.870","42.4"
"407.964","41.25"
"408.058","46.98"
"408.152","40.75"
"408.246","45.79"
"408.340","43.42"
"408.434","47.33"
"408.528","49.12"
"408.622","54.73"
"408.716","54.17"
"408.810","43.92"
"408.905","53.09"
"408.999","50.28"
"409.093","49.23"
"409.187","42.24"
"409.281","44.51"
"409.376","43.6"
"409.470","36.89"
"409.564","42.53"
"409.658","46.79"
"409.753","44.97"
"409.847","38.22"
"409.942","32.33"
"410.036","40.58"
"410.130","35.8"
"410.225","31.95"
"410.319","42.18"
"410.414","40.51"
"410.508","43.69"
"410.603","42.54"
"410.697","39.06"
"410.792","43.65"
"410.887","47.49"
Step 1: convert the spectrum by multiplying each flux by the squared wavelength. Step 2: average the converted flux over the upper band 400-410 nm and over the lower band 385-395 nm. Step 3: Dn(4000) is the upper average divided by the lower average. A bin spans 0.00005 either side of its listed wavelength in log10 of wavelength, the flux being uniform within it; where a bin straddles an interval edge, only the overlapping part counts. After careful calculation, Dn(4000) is 1.95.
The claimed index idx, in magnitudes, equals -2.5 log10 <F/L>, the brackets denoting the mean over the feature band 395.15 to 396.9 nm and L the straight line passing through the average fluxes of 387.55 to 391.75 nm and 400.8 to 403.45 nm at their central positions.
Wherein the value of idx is 0.41 mag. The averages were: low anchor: 26.2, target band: 24.5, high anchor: 45.2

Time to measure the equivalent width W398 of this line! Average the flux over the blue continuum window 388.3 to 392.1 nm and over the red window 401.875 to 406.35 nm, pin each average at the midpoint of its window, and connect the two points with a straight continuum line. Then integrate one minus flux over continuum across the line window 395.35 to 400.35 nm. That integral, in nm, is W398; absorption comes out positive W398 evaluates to 0.69 nm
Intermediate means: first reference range 27.1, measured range 31.6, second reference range 43.8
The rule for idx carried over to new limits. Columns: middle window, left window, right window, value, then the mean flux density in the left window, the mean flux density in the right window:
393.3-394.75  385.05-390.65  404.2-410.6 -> 0.49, 24.9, 42.7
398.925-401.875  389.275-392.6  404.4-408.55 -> -0.17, 28.5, 42.5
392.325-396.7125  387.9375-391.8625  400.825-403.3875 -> 0.45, 26.9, 45.4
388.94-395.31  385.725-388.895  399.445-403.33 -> 0.20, 23.4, 44.7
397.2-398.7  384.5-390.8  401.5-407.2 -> 0.17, 25.3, 43.8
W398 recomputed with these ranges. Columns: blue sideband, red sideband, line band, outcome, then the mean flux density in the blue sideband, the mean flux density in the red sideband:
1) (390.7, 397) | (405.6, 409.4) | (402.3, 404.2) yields -0.408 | 23.6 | 43.7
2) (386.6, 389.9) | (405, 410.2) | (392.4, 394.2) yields 0.810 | 24.9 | 43.1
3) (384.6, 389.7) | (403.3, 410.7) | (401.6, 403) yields -0.276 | 24.5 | 42.9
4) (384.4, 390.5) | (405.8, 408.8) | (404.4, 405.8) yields -0.031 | 25.1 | 43.4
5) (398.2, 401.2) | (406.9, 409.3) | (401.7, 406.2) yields -0.039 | 41.7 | 45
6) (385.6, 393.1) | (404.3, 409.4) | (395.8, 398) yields 0.698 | 25.4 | 43.4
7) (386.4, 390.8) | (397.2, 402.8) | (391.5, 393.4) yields 0.512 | 25.8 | 40.6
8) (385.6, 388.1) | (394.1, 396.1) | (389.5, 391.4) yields -0.171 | 23.5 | 29.2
